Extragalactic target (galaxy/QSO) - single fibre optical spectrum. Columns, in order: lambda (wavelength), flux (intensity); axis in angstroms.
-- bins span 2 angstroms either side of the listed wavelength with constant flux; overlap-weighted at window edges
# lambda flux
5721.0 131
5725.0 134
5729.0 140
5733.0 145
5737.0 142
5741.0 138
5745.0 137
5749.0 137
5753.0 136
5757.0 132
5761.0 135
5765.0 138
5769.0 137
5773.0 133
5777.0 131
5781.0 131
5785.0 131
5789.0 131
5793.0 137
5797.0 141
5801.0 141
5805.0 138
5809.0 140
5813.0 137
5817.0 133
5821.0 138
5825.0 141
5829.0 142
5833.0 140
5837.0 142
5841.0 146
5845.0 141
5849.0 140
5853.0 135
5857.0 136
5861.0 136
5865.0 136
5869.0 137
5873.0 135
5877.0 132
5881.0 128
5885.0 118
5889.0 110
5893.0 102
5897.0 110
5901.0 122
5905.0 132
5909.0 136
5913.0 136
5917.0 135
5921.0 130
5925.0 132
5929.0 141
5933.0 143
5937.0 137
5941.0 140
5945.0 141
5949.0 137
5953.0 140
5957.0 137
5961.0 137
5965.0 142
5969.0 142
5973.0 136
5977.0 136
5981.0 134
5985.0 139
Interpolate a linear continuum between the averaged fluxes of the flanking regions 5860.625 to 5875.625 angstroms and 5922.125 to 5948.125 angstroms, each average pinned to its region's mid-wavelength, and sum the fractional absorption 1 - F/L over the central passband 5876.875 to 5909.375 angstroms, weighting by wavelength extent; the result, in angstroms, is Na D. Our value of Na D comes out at 4.1 angstroms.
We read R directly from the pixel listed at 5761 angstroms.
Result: 135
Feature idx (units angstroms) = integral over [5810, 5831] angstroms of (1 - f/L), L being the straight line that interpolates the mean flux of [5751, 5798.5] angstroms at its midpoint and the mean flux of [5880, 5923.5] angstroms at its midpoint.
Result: -1.26 angstroms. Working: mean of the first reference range 134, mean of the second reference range 124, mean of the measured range 138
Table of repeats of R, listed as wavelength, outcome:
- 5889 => 110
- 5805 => 138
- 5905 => 132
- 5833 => 140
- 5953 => 140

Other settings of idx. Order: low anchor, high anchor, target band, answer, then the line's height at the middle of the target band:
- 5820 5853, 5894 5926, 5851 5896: 2.5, 135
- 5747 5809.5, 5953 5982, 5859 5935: 4.5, 137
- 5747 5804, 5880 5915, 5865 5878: -1.1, 124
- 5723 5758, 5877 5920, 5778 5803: -0.3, 133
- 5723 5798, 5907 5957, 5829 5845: -0.7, 137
